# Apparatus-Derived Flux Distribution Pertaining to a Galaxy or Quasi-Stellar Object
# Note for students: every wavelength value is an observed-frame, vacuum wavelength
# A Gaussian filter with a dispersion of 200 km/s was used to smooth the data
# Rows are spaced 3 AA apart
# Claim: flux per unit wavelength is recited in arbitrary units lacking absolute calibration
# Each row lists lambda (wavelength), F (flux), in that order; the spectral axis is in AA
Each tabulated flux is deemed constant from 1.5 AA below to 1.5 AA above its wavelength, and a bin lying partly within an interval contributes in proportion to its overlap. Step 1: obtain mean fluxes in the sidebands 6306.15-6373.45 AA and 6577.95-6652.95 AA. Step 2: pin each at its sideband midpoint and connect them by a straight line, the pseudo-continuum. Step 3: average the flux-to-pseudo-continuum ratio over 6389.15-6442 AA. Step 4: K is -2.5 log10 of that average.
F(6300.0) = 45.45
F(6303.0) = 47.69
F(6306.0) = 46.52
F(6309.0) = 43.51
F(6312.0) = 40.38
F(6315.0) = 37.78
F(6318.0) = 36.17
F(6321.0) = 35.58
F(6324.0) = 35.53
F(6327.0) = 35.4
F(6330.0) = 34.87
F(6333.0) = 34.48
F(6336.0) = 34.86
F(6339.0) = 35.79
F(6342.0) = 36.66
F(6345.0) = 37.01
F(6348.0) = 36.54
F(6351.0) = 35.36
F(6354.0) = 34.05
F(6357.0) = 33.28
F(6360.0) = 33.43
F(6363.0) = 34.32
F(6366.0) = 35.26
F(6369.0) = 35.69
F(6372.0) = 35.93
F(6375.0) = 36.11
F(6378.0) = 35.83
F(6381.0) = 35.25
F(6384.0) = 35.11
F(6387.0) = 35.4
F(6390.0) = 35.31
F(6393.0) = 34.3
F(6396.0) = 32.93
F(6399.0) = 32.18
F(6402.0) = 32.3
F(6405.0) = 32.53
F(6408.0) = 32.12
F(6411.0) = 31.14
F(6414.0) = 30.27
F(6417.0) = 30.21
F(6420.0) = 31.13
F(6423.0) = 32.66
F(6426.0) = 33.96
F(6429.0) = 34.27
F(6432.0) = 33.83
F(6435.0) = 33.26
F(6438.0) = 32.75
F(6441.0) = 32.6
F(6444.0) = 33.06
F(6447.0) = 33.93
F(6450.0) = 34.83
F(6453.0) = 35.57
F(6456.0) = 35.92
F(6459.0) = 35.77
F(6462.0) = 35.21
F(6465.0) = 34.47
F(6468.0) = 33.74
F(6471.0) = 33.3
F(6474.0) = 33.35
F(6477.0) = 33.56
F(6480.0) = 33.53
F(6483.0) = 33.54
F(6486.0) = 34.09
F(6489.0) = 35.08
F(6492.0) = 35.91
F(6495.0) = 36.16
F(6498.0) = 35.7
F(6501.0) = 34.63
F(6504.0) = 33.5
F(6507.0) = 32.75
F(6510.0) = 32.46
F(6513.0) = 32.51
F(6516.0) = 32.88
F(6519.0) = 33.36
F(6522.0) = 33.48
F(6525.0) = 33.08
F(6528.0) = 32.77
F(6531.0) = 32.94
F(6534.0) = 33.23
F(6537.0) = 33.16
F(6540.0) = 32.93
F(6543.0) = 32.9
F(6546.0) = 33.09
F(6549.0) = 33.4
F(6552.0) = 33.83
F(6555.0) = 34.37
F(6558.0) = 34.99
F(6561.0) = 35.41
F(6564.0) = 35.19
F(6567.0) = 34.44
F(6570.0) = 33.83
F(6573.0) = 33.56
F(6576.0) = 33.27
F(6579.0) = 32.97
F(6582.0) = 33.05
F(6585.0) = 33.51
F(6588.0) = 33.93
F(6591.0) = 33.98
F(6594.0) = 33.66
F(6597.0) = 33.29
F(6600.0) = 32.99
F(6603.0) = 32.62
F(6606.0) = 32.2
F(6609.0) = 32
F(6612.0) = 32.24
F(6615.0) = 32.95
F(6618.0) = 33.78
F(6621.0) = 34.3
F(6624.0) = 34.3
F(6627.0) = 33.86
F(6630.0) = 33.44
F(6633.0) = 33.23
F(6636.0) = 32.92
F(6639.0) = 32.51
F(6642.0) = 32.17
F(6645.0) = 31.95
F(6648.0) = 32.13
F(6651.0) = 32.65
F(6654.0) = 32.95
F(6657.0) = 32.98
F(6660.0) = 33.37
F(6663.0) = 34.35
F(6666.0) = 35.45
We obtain 0.09 mag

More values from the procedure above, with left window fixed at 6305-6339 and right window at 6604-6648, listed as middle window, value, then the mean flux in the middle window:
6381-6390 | 0.039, 35.3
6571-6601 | 0.004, 33.4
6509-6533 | 0.051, 33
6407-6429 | 0.137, 31.8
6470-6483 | 0.055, 33.5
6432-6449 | 0.079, 33.2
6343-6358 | 0.052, 35.4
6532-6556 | 0.027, 33.3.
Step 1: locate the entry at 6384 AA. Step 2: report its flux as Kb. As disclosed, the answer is 35.11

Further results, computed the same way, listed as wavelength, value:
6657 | 32.98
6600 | 32.99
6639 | 32.51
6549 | 33.4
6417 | 30.21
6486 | 34.09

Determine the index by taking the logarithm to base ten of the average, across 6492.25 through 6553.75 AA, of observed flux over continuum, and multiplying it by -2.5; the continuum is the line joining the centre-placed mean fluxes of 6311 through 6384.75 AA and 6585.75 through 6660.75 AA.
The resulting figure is 0.02 mag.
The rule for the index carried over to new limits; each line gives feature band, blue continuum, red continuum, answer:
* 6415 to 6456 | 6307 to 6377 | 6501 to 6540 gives 0.04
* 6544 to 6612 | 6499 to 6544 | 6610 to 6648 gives -0.02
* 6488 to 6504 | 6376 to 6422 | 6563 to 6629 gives -0.07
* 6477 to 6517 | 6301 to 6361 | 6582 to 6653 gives 0.03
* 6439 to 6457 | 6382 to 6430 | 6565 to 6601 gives -0.04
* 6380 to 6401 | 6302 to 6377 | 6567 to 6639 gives 0.06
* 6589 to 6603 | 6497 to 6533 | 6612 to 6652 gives -0.01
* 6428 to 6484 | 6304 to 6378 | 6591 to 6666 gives 0.03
